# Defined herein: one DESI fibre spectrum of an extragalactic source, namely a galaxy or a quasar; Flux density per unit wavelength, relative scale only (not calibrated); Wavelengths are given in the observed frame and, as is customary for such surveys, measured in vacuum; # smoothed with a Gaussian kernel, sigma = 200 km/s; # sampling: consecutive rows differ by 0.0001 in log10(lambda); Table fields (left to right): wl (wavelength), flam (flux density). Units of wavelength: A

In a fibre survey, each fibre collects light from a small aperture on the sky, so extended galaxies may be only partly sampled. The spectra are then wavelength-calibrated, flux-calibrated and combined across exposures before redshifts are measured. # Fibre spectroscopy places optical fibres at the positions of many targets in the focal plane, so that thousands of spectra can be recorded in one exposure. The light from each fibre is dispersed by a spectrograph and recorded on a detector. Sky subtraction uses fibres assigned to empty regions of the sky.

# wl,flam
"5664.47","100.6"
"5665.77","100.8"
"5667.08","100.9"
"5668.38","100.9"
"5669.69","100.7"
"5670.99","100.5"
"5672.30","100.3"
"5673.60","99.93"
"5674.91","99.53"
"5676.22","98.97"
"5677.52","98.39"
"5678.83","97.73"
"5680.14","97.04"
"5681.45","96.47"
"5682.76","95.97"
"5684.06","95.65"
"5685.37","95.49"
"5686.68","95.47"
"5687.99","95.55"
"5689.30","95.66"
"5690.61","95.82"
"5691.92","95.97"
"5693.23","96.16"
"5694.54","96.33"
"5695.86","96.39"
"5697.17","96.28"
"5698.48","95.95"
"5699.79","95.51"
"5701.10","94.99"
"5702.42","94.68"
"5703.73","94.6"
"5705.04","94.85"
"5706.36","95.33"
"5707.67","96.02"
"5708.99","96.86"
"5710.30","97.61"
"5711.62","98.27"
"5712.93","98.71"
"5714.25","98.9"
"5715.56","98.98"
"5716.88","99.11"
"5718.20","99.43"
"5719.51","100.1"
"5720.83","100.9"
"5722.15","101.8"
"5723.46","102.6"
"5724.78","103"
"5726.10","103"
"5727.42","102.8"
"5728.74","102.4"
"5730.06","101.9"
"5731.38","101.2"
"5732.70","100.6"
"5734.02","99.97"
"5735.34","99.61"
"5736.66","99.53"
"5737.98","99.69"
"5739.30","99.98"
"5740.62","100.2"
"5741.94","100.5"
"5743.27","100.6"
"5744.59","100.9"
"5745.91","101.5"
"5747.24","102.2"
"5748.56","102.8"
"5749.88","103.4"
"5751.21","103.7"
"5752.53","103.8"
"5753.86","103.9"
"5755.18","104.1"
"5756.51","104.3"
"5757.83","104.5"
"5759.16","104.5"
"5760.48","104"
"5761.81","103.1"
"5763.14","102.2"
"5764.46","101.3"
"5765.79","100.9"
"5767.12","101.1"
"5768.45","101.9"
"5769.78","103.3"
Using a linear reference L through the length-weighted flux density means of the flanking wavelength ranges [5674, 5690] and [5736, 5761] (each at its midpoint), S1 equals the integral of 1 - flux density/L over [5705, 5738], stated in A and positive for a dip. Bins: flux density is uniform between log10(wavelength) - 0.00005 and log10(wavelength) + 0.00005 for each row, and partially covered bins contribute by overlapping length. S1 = 0.1 A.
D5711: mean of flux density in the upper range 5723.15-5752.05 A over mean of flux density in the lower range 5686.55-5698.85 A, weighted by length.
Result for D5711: 1.06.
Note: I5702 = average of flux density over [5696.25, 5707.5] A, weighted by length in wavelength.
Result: 95.4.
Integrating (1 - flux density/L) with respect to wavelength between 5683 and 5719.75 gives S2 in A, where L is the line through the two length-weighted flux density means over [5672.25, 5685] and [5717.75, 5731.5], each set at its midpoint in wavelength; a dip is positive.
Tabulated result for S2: 1.2 A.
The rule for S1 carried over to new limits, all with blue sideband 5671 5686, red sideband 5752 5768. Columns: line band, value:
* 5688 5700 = 0.4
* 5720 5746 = 0.1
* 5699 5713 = 0.5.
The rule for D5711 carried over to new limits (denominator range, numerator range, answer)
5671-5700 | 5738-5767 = 1.06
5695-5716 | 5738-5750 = 1.05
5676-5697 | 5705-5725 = 1.03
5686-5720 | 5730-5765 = 1.06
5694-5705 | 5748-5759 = 1.09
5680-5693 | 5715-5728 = 1.05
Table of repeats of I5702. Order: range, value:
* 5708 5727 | 99.9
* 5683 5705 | 95.7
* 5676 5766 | 99.4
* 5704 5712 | 96.3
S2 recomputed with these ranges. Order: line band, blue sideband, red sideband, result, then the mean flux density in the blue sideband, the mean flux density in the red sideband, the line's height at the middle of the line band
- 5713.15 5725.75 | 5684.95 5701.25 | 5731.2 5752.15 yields -0.2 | 95.8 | 101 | 98.7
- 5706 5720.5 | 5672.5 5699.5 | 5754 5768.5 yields 0.1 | 96.8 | 103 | 99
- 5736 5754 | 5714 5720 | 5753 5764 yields 0.1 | 99.4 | 104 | 102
